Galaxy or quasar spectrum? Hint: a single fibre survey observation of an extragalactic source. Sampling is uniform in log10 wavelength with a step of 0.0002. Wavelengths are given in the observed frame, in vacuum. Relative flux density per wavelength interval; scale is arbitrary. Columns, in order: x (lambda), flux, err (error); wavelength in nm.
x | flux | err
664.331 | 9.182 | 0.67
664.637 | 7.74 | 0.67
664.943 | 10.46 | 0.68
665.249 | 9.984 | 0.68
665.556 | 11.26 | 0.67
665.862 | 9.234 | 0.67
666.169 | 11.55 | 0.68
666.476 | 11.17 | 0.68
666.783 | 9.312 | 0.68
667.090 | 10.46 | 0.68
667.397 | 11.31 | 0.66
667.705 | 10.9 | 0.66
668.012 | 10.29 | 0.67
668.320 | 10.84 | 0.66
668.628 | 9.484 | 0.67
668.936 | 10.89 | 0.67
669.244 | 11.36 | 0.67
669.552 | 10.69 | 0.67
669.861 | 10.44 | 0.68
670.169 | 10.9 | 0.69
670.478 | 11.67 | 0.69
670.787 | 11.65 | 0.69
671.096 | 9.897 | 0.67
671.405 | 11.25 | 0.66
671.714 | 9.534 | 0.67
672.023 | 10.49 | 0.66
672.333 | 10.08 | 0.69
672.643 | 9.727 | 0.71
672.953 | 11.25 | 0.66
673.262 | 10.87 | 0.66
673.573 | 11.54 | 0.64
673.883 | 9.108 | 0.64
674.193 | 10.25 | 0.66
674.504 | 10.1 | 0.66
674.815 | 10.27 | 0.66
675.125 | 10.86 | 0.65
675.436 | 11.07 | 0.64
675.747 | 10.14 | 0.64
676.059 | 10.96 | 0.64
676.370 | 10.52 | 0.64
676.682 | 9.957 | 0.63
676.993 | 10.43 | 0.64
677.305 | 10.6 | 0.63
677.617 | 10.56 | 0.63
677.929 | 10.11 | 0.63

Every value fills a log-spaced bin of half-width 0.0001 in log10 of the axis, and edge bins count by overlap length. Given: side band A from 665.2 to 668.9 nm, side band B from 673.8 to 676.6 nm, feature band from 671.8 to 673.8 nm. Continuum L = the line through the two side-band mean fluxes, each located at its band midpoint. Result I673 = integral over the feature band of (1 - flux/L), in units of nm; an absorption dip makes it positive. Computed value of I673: -0.03 nm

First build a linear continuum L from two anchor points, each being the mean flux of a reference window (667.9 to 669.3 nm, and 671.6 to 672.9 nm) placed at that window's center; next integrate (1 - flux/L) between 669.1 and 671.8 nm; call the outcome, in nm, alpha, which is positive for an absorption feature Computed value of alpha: -0.146 nm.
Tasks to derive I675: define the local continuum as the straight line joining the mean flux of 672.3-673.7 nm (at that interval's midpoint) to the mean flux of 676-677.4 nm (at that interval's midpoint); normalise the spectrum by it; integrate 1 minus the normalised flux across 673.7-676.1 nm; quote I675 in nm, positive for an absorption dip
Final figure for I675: 0.06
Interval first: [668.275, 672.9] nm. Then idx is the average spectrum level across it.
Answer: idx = 10.6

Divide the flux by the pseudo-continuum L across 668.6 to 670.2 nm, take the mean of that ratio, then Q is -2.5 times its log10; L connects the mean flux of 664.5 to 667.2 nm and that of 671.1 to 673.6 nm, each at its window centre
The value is -0.04 mag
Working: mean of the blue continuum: 10.1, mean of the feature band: 10.7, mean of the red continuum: 10.5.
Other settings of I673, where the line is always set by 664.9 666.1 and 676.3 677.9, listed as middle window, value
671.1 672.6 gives 0.015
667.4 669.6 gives -0.075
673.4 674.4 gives 0.006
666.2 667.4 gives -0.030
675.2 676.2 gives -0.034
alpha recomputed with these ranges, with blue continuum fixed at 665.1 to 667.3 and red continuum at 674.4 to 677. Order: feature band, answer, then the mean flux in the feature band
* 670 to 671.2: -0.07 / 11.1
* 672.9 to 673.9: -0.04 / 10.9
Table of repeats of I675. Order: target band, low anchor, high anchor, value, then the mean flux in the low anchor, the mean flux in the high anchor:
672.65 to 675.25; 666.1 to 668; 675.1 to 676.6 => 0.05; 10.7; 10.7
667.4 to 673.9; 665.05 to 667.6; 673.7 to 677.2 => -0.13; 10.5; 10.3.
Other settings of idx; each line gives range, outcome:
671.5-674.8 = 10.3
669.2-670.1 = 10.8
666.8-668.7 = 10.5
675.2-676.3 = 10.7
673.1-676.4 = 10.5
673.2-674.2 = 10.4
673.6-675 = 10.1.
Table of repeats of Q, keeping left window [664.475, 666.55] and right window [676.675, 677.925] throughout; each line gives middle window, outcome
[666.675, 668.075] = -0.03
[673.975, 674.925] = 0.02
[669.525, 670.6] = -0.07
